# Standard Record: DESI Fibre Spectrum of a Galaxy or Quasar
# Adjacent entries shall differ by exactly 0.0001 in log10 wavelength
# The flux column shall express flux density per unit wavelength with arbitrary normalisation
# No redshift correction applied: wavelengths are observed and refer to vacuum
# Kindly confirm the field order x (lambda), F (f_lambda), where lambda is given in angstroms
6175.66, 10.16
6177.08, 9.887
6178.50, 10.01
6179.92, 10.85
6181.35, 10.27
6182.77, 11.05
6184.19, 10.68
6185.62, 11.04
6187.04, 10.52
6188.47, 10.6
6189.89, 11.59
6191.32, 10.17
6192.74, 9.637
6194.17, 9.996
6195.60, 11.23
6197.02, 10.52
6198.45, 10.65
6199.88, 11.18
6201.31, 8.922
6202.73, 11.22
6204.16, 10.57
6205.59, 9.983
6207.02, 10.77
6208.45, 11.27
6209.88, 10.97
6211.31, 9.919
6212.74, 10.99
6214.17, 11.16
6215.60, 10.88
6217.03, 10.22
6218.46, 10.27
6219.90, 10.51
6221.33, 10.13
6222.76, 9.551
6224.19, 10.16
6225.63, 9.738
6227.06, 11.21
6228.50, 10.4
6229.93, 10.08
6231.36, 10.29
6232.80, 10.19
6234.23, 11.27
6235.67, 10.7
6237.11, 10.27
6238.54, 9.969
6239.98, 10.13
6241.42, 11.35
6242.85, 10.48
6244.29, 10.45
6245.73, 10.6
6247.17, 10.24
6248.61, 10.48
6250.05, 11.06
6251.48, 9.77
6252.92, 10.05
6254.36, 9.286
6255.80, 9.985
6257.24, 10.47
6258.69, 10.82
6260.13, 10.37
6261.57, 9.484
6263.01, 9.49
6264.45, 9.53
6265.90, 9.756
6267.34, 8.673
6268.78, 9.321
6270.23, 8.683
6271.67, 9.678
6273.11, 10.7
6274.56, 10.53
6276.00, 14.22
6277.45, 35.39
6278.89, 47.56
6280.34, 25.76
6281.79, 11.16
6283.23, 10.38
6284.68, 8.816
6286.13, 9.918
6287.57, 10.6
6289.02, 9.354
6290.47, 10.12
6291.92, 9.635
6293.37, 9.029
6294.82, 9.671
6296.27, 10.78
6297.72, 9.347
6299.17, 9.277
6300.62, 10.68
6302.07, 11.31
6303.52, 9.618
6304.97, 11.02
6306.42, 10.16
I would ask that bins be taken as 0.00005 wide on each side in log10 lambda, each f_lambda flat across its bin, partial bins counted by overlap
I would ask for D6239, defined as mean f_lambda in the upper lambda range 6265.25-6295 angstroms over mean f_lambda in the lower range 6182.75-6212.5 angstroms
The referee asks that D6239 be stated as 1.3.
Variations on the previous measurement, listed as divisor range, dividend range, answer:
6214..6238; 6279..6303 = 1.15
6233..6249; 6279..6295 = 1.21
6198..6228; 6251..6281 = 1.32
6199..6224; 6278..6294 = 1.43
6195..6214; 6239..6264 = 0.96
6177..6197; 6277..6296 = 1.47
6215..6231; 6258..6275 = 0.95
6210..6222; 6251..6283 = 1.30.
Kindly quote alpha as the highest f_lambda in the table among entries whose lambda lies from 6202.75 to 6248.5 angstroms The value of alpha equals 11.35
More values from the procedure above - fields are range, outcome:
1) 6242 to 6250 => 10.6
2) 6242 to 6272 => 11.06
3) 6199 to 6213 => 11.27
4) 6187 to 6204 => 11.59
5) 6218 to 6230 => 11.21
